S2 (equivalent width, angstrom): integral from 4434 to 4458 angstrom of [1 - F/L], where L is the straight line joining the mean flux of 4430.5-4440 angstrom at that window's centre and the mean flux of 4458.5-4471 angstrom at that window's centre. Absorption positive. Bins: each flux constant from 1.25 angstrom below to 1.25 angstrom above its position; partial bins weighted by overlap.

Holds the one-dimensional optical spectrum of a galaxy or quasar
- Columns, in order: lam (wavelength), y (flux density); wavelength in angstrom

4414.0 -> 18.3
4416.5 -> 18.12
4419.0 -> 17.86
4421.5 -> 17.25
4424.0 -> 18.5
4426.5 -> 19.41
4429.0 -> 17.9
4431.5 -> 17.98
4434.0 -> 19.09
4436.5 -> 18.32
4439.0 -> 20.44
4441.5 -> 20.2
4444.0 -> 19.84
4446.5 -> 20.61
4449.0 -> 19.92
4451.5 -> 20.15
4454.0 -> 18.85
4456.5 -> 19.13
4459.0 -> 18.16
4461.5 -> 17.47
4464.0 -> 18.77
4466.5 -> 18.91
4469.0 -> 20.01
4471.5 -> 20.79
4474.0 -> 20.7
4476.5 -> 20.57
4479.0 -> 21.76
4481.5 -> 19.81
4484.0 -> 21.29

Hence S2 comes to -1.0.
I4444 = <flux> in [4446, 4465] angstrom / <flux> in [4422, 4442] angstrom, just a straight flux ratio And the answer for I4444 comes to 1.01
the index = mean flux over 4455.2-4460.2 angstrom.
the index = 18.7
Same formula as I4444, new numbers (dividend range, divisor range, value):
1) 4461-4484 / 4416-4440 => 1.08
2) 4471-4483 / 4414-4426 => 1.15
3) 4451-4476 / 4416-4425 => 1.08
